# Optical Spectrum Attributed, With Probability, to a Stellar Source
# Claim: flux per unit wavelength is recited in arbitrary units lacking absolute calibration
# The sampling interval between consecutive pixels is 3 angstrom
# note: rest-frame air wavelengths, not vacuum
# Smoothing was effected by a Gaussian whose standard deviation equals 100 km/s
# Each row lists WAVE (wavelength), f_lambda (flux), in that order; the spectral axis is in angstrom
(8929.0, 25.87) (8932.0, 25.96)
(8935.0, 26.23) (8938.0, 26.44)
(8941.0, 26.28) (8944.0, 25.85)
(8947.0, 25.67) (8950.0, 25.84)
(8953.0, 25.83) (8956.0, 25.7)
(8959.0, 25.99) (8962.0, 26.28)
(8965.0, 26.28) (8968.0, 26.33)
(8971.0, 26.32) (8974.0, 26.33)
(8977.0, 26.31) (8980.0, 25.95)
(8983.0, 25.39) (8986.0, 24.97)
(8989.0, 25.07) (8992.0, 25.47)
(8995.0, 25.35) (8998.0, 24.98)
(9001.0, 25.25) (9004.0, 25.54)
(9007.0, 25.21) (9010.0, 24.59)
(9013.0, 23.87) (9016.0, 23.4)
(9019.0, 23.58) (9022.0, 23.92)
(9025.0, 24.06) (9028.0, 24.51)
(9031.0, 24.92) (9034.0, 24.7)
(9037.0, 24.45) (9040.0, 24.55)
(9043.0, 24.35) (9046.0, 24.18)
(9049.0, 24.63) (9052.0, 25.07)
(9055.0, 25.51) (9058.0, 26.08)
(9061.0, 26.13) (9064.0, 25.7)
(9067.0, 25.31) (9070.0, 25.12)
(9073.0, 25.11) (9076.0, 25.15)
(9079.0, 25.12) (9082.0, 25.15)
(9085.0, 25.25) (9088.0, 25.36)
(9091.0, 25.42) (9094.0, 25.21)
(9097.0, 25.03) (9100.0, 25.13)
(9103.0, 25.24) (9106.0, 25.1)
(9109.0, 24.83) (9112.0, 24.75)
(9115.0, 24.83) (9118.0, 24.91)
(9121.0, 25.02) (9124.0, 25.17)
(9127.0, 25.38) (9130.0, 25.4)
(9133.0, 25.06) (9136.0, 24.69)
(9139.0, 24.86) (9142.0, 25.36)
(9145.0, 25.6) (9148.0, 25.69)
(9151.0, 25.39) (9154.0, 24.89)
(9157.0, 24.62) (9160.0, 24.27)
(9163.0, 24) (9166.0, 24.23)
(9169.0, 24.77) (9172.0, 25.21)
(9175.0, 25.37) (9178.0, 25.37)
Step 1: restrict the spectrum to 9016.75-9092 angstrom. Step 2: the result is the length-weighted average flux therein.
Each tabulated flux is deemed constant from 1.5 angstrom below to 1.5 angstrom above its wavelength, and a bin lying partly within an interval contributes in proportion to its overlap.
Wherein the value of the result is 24.9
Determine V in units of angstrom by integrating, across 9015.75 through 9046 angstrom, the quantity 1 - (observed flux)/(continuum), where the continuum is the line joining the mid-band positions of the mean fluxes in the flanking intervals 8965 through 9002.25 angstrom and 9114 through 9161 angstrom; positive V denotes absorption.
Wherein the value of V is 1.4 angstrom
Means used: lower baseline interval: 25.7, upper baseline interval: 25.1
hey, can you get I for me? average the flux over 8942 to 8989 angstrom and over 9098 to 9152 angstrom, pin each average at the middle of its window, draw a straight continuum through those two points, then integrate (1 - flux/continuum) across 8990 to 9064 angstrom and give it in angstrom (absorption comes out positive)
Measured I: 2.4 angstrom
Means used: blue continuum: 25.9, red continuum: 25.1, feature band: 24.8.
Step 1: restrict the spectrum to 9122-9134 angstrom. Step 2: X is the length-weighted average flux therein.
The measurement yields 25.3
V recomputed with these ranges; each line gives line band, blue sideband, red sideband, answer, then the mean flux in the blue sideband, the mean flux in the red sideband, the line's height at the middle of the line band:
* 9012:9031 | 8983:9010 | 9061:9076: 1.0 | 25.2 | 25.4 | 25.3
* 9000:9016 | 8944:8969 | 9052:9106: 0.6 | 26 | 25.3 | 25.7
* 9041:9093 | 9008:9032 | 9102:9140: -1.4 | 24.1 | 25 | 24.5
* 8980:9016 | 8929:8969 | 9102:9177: 1.0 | 26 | 25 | 25.8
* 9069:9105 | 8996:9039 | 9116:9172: -0.6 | 24.5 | 25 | 24.8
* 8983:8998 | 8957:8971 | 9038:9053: 0.3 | 26.2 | 24.5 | 25.7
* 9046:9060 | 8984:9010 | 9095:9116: -0.1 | 25.2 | 25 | 25.1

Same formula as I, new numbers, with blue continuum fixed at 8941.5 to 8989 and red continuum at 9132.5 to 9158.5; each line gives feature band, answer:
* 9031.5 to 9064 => 0.71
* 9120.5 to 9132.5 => -0.02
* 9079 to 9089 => 0.07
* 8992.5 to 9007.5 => 0.28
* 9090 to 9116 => 0.27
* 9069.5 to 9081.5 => 0.15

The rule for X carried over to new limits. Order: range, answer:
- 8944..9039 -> 25.2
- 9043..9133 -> 25.2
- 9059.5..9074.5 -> 25.5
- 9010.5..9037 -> 24.2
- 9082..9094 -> 25.3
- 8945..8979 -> 26.1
